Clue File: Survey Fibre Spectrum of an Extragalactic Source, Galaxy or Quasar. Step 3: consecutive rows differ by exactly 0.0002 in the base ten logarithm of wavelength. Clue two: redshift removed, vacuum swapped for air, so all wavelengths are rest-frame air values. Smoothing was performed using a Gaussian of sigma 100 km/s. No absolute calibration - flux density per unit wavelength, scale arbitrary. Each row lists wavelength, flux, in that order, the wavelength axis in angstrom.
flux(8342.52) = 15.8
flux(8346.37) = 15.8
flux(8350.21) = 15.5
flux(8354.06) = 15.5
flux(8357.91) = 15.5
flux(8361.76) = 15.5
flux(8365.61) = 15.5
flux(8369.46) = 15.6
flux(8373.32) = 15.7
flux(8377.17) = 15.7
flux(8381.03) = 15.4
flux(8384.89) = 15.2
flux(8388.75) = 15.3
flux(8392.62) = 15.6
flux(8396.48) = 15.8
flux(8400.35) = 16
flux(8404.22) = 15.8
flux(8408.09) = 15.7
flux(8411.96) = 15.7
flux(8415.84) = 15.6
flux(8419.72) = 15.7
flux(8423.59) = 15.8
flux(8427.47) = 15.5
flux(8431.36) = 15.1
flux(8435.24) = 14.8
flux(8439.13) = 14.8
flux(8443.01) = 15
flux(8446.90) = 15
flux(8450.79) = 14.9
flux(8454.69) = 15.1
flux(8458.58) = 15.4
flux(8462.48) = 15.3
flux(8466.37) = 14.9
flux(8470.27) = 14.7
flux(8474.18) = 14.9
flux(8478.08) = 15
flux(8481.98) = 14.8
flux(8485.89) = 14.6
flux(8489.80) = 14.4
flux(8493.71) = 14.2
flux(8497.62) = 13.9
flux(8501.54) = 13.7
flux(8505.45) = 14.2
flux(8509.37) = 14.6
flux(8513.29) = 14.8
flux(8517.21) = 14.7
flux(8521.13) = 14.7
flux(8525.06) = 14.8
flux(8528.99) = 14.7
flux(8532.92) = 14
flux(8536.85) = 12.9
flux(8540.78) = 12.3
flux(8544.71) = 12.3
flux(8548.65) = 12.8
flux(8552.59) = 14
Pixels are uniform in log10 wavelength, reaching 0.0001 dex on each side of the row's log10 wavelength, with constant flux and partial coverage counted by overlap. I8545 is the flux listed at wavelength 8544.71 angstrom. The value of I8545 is 12.3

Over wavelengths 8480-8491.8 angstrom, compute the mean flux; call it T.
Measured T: 14.6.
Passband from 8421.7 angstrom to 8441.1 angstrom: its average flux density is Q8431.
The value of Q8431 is 15.2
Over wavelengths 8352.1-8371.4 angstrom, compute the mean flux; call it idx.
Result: 15.5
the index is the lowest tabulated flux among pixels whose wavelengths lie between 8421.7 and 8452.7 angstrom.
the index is 14.8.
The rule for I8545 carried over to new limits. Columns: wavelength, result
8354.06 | 15.5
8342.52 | 15.8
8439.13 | 14.8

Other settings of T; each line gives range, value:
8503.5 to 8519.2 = 14.6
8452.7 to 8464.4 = 15.3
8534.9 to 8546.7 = 12.5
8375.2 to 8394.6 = 15.4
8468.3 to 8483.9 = 14.9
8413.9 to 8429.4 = 15.7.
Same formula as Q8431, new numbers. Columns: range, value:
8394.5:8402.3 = 15.9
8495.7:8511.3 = 14.1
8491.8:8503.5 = 13.9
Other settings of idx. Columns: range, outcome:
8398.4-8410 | 15.8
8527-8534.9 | 14.3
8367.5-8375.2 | 15.6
